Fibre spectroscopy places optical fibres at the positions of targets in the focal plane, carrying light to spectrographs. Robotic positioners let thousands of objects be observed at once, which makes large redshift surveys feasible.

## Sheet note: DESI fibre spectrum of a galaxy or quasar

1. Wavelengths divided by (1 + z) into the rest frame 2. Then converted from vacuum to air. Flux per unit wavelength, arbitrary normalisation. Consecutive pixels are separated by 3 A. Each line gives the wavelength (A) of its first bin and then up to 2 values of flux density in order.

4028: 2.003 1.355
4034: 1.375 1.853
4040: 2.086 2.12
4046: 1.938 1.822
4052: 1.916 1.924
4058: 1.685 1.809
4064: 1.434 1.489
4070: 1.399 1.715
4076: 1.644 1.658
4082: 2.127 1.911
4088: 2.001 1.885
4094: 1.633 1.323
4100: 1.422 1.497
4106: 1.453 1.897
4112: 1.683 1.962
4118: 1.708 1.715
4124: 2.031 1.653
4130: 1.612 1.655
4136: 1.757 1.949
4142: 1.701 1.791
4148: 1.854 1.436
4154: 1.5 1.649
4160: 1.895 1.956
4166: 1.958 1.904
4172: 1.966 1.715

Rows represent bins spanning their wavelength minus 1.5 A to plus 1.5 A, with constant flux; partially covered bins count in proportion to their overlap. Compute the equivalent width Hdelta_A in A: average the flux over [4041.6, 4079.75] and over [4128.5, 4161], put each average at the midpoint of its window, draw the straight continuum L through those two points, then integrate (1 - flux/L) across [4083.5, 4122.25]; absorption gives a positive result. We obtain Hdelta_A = 0.5 A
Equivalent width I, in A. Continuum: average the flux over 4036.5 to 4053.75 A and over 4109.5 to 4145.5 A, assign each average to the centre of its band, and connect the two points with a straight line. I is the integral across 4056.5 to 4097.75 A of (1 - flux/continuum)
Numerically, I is 4.06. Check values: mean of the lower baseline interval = 1.96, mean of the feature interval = 1.7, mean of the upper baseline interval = 1.77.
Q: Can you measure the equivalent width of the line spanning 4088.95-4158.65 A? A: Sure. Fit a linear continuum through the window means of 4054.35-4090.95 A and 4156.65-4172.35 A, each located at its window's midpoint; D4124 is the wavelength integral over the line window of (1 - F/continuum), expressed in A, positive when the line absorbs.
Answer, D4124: 5.3 A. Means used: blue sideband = 1.73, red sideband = 1.9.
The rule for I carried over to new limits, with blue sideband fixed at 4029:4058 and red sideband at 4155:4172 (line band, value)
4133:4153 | 1.35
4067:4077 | 1.43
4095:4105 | 2.25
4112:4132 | 0.88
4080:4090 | -0.84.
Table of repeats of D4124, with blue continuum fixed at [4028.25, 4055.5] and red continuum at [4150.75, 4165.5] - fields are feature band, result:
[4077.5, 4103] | 0.8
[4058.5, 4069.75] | 1.5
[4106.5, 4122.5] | -0.1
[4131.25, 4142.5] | -0.1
